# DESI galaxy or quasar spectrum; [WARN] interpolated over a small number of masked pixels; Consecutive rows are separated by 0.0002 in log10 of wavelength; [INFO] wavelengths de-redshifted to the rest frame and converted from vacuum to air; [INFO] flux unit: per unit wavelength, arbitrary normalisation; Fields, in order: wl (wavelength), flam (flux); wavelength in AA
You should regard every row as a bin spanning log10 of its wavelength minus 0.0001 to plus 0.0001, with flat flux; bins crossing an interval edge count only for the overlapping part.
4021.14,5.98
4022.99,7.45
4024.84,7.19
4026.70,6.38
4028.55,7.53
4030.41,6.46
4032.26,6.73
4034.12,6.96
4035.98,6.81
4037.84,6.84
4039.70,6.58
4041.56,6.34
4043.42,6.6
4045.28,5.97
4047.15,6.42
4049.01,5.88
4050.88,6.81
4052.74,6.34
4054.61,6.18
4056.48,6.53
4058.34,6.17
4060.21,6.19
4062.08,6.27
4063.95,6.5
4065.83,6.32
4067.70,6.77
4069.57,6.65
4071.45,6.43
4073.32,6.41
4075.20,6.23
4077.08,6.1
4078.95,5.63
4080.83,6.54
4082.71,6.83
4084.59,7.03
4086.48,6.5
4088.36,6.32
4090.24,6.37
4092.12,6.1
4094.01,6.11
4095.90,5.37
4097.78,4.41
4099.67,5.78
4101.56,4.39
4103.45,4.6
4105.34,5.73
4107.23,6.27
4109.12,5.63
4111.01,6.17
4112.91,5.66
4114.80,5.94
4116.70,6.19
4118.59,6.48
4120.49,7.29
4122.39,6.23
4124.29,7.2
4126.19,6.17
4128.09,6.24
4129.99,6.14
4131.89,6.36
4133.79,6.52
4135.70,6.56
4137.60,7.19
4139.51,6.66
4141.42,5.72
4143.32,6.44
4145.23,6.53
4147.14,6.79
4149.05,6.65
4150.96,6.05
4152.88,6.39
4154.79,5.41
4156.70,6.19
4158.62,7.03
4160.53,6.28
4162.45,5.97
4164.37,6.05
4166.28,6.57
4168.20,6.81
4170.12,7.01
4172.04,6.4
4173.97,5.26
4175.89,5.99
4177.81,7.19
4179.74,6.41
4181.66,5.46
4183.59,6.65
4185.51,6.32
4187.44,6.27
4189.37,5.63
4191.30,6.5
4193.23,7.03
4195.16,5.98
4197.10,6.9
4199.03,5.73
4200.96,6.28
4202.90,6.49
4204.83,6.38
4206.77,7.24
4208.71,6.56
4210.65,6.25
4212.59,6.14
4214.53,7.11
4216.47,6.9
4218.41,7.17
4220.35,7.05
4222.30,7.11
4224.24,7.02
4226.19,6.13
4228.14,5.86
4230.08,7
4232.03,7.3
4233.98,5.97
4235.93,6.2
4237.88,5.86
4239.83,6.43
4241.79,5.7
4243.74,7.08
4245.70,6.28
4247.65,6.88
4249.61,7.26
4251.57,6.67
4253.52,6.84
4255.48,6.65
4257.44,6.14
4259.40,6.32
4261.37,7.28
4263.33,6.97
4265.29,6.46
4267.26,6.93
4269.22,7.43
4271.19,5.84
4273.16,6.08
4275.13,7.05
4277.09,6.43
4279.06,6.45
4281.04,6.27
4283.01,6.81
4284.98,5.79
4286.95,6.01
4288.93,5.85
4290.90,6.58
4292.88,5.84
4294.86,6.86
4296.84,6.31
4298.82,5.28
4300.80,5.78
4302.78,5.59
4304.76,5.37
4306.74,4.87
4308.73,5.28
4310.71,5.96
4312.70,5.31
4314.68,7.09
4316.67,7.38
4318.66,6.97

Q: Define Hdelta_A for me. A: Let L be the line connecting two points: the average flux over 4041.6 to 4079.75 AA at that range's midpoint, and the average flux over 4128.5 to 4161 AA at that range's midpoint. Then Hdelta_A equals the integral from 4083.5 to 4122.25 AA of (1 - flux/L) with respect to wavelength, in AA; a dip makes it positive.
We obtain 2.67 AA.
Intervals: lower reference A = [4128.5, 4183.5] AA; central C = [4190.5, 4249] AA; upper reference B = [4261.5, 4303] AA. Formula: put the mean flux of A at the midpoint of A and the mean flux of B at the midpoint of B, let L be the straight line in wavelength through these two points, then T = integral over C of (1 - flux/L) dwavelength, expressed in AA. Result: -1.9 AA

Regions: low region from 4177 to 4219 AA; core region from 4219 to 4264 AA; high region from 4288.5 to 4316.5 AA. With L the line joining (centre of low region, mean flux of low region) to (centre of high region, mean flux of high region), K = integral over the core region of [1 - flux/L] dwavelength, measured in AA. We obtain -2.73 AA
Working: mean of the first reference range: 6.47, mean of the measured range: 6.61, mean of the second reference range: 5.9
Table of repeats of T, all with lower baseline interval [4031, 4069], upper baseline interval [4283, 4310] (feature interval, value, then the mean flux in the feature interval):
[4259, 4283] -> -2.99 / 6.64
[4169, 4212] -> -1.78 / 6.36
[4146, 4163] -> -0.32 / 6.32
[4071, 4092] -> -0.01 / 6.39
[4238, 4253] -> -1.53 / 6.58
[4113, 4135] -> -0.45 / 6.4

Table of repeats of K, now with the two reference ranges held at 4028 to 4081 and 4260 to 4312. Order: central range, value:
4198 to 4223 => -1.4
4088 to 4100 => 1.2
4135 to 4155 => -0.3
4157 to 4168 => -0.1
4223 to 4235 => -0.6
